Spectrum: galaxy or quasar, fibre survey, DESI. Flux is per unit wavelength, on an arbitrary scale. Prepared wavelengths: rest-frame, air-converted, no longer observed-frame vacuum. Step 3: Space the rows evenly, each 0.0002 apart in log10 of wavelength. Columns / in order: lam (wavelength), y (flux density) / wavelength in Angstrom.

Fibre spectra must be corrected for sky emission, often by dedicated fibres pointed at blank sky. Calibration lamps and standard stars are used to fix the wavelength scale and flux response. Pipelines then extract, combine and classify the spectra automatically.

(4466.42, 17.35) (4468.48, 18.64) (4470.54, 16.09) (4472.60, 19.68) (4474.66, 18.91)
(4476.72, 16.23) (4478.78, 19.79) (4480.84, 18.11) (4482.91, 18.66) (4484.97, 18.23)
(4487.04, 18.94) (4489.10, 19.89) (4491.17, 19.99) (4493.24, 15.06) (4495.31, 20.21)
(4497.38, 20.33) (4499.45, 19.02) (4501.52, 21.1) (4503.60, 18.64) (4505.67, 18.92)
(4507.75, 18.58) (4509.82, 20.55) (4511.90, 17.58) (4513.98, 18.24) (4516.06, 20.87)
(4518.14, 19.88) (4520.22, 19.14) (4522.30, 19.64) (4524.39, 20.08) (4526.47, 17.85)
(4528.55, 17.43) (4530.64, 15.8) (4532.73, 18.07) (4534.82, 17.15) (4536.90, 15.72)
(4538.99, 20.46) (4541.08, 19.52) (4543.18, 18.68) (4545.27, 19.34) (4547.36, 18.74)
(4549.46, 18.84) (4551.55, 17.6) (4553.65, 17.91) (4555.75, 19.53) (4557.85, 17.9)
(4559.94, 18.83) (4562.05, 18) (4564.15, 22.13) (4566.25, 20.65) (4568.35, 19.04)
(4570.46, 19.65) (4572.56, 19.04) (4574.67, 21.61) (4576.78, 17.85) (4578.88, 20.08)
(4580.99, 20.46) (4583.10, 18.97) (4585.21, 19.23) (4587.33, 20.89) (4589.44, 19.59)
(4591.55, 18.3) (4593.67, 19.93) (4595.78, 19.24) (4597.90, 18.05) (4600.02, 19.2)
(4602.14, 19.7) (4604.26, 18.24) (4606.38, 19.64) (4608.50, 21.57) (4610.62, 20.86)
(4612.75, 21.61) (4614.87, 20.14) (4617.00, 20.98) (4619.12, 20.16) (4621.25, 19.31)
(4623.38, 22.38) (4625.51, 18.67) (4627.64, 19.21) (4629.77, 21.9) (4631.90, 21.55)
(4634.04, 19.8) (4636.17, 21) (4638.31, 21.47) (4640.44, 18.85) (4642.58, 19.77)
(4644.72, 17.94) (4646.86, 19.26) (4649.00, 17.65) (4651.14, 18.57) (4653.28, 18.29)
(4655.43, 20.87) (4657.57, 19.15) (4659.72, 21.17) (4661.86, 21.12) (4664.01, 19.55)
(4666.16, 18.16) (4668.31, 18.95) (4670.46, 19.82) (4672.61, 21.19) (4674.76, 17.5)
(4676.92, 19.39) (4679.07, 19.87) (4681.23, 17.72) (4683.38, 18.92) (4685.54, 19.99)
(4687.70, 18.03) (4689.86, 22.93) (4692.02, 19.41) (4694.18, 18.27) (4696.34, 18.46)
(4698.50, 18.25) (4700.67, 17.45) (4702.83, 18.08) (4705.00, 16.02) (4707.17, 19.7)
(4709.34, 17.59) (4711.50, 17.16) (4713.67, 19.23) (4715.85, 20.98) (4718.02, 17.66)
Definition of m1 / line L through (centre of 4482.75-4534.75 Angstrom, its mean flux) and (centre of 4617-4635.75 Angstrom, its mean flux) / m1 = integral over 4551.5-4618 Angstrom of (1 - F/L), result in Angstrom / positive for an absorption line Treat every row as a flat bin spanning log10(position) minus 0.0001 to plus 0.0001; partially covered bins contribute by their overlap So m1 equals 0.94 Angstrom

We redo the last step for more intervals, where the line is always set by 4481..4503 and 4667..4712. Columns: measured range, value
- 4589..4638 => -3.0 Angstrom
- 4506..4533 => 0.4 Angstrom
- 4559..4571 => -0.5 Angstrom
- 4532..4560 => 0.8 Angstrom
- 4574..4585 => -0.4 Angstrom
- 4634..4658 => -0.6 Angstrom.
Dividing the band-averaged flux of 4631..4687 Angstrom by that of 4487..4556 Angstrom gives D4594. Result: 1.04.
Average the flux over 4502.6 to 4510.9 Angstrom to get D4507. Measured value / 19.2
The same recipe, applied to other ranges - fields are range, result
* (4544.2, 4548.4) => 19.1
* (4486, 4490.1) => 19.4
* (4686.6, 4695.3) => 19.7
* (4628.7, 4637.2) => 21.1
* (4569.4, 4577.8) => 19.5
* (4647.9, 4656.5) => 18.8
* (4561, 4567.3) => 20.3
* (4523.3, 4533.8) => 17.8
